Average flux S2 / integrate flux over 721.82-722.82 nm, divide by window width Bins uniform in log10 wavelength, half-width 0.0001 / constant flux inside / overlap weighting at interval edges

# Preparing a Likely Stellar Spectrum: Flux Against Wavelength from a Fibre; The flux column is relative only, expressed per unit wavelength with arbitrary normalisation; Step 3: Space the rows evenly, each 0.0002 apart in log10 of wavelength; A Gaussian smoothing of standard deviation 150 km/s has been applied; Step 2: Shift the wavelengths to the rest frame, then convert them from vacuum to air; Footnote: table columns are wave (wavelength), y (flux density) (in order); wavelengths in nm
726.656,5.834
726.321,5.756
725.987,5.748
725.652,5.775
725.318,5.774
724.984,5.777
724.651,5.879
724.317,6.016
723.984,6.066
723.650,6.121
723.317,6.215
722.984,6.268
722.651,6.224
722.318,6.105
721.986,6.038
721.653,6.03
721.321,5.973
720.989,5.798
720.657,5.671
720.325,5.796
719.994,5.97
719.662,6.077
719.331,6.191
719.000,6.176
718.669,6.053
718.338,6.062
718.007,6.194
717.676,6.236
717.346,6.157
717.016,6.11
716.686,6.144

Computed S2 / 6.12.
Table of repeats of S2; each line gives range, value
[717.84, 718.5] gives 6.12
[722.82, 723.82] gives 6.2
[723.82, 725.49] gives 5.91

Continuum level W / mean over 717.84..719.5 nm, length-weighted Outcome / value 6.13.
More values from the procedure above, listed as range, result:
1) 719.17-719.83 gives 6.13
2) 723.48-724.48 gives 6.07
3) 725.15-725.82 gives 5.77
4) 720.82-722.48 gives 5.99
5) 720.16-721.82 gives 5.85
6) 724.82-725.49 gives 5.78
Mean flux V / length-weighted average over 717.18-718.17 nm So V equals 6.2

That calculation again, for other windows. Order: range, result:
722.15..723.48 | 6.2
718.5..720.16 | 6.1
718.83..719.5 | 6.19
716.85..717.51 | 6.14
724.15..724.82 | 5.95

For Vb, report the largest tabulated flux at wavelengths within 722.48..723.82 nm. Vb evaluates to 6.268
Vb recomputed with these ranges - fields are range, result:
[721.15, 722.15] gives 6.038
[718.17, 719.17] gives 6.176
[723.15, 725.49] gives 6.215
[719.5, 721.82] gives 6.077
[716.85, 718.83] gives 6.236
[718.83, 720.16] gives 6.191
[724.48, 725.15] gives 5.879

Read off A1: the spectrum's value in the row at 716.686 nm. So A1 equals 6.144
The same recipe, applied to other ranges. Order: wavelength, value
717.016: 6.11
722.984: 6.268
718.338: 6.062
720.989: 5.798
